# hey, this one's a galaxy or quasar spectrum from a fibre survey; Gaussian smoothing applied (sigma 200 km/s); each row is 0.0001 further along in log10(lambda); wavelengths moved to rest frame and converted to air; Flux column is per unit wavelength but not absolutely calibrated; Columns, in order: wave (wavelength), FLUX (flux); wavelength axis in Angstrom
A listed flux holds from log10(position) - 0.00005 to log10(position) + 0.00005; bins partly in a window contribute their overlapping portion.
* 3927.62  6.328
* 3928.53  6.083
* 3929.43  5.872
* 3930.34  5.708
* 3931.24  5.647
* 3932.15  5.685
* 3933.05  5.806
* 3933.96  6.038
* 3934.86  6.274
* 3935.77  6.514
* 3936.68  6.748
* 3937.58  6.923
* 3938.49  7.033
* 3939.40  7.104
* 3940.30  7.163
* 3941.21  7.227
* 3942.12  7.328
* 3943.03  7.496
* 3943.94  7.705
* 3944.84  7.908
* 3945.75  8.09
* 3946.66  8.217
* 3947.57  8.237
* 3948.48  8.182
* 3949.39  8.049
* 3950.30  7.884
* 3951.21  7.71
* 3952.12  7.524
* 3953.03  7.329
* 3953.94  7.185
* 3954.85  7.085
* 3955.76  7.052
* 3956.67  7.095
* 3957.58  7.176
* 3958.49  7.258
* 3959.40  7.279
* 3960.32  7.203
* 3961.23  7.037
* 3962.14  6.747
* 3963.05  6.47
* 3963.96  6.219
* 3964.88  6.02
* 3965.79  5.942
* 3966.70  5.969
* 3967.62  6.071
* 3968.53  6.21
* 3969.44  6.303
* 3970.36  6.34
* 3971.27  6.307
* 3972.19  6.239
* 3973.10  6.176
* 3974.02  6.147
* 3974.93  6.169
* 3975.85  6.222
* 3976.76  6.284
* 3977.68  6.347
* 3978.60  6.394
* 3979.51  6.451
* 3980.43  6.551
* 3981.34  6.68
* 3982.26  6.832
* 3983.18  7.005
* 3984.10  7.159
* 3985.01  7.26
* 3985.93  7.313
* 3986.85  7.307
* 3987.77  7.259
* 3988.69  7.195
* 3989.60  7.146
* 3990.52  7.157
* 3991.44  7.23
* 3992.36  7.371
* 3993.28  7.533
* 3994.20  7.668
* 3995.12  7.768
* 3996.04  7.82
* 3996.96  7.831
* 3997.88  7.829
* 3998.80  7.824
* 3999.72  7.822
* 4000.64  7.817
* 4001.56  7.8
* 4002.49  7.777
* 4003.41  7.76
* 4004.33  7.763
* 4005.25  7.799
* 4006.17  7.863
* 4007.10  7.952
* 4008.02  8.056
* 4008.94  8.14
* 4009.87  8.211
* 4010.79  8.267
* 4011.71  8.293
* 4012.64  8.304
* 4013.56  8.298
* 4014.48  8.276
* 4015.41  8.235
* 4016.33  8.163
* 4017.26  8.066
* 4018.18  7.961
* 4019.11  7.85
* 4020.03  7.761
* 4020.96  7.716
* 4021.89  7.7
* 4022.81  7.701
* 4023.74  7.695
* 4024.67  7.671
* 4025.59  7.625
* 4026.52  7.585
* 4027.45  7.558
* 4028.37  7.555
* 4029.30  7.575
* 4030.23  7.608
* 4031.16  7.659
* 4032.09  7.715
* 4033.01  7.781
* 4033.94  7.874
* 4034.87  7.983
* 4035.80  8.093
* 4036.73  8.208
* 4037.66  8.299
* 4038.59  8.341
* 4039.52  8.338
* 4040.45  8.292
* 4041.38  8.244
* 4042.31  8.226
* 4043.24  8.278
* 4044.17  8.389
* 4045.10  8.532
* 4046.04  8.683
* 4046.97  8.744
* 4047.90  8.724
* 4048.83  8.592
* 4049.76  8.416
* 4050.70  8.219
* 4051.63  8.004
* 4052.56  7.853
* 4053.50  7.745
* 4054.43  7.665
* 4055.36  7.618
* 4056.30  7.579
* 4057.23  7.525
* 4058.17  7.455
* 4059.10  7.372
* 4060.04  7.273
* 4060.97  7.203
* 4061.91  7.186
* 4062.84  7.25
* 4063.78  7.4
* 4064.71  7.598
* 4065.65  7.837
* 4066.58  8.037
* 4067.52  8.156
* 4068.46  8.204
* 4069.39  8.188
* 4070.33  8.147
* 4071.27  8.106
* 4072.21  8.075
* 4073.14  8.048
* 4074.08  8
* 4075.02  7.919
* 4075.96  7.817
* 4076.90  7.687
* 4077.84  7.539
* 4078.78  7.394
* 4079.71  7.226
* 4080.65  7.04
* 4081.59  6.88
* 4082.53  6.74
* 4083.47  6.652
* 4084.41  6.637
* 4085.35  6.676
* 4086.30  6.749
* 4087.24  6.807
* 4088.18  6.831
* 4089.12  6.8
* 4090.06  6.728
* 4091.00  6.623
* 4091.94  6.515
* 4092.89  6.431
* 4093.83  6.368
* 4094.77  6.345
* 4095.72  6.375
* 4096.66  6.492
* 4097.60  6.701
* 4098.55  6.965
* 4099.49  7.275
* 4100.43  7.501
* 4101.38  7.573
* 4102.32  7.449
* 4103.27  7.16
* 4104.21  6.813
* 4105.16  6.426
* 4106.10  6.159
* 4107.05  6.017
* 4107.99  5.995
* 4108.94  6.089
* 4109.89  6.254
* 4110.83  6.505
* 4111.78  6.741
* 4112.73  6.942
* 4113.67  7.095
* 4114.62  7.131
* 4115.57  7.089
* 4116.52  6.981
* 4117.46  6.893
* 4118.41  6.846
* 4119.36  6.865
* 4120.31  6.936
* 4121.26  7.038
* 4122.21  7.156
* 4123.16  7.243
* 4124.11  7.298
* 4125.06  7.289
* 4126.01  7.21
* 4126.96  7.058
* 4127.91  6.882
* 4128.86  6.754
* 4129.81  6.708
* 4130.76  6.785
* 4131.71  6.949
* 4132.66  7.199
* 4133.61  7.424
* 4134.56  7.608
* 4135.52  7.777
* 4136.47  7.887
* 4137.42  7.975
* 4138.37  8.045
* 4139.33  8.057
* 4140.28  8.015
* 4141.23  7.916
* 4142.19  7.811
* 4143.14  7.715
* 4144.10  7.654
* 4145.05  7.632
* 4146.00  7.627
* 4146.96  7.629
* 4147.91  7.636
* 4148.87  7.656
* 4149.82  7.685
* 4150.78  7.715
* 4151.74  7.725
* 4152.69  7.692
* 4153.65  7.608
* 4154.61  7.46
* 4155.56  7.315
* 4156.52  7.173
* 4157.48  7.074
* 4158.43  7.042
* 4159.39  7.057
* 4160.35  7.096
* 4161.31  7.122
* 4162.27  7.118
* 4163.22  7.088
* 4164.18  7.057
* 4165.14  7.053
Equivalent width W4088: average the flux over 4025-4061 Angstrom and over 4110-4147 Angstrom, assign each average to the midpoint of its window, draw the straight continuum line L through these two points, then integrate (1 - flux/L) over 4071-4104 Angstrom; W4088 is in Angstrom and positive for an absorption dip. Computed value 2.3 Angstrom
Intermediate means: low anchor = 7.97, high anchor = 7.28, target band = 7.08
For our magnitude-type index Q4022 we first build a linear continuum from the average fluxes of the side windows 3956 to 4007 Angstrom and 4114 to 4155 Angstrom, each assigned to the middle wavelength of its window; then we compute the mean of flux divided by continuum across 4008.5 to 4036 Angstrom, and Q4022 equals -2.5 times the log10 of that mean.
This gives -0.115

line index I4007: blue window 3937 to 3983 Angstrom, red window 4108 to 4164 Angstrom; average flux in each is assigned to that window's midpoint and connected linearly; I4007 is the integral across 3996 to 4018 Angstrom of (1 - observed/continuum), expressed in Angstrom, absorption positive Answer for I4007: -3.1 Angstrom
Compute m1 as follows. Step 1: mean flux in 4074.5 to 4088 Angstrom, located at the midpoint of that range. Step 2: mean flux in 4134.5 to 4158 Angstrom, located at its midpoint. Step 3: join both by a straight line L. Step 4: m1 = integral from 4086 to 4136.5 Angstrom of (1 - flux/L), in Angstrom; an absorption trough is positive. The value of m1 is 3.5 Angstrom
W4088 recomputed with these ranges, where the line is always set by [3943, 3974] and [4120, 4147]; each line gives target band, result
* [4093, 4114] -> 1.9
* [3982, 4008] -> -1.6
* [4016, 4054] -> -4.3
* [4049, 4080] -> -2.1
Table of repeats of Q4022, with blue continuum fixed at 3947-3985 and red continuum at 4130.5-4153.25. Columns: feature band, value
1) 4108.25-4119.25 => 0.12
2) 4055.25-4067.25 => -0.03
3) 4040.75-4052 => -0.17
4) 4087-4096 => 0.13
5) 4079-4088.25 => 0.08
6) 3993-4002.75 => -0.12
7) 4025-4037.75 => -0.10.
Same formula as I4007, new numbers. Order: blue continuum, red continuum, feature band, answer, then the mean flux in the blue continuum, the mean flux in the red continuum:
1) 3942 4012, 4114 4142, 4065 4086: -0.94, 7.22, 7.28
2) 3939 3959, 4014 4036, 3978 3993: 1.28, 7.55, 7.81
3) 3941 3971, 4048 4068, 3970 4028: -0.38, 7.13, 7.73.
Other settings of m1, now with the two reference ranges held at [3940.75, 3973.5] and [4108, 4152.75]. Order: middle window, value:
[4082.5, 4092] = 0.7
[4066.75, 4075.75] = -1.1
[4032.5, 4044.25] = -1.7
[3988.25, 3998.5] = -0.6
